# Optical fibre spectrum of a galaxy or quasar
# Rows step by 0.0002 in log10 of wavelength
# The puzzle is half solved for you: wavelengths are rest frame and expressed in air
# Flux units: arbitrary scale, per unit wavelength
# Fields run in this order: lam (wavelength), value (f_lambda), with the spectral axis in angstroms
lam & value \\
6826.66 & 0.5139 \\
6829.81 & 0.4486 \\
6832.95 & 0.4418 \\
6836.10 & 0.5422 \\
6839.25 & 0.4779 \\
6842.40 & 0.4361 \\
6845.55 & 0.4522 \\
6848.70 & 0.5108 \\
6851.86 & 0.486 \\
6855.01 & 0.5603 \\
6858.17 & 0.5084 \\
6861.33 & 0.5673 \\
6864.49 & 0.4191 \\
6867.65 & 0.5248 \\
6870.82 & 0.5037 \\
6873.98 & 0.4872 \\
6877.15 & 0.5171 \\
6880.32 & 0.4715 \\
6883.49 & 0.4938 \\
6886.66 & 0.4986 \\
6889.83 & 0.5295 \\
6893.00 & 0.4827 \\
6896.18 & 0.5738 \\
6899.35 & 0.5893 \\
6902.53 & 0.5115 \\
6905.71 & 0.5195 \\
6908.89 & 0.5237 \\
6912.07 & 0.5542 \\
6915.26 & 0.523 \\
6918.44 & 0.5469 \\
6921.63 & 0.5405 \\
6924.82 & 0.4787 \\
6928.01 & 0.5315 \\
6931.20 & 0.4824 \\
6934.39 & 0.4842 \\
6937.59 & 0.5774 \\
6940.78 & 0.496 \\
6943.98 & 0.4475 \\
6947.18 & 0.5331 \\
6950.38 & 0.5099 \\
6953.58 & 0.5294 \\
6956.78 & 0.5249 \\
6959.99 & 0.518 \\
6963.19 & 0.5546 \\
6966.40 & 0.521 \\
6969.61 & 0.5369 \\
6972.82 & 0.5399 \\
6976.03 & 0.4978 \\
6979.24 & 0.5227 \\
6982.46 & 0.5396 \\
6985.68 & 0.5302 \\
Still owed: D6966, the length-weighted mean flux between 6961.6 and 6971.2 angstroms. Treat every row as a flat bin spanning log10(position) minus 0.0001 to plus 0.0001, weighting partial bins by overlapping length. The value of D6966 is 0.537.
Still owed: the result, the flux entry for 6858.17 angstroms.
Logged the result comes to 0.5084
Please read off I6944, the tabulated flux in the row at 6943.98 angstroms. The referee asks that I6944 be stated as 0.4475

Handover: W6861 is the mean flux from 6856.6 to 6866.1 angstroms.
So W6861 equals 0.498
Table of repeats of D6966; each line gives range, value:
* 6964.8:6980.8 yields 0.524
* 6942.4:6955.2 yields 0.505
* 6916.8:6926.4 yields 0.522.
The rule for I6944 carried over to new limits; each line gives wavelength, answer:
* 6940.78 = 0.496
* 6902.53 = 0.5115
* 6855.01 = 0.5603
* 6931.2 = 0.4824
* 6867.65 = 0.5248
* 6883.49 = 0.4938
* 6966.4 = 0.521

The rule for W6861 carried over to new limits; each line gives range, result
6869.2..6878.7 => 0.502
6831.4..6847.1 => 0.47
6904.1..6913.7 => 0.532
